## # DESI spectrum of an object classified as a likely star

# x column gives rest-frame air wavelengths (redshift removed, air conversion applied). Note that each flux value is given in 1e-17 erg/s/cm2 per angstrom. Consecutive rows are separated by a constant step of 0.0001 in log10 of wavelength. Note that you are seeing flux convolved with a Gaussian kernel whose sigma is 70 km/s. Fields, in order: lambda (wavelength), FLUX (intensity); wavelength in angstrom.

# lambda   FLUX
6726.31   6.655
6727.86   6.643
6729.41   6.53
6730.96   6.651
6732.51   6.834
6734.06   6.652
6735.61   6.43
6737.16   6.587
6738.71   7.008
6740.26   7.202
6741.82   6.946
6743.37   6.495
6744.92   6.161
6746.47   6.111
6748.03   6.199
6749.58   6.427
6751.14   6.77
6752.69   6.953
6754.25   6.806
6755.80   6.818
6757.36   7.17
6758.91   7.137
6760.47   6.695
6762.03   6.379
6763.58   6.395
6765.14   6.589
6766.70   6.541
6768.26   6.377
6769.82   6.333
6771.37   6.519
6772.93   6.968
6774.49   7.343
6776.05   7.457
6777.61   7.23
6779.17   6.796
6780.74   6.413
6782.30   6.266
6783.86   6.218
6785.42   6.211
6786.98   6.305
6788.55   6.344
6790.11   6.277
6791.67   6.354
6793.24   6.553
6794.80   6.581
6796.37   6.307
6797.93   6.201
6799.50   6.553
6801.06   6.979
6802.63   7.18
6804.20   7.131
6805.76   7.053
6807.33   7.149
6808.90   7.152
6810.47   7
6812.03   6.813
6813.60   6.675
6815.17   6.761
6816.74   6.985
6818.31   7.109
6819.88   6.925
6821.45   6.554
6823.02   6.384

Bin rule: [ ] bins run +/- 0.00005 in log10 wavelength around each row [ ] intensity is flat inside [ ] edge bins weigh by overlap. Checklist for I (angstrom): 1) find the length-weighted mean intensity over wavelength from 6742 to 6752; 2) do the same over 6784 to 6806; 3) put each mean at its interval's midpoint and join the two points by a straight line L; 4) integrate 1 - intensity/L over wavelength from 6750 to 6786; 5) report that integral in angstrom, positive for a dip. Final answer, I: -1.4 angstrom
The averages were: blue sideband 6.4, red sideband 6.55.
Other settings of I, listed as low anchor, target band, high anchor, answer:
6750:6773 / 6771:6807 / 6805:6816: 0.8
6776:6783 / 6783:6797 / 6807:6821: 1.0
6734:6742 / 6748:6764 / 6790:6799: -0.1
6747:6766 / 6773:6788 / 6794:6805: 0.0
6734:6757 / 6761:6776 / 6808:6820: 0.2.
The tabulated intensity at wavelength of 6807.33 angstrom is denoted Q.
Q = 7.149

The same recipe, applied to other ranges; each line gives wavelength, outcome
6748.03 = 6.199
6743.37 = 6.495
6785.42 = 6.211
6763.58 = 6.395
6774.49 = 7.343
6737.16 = 6.587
